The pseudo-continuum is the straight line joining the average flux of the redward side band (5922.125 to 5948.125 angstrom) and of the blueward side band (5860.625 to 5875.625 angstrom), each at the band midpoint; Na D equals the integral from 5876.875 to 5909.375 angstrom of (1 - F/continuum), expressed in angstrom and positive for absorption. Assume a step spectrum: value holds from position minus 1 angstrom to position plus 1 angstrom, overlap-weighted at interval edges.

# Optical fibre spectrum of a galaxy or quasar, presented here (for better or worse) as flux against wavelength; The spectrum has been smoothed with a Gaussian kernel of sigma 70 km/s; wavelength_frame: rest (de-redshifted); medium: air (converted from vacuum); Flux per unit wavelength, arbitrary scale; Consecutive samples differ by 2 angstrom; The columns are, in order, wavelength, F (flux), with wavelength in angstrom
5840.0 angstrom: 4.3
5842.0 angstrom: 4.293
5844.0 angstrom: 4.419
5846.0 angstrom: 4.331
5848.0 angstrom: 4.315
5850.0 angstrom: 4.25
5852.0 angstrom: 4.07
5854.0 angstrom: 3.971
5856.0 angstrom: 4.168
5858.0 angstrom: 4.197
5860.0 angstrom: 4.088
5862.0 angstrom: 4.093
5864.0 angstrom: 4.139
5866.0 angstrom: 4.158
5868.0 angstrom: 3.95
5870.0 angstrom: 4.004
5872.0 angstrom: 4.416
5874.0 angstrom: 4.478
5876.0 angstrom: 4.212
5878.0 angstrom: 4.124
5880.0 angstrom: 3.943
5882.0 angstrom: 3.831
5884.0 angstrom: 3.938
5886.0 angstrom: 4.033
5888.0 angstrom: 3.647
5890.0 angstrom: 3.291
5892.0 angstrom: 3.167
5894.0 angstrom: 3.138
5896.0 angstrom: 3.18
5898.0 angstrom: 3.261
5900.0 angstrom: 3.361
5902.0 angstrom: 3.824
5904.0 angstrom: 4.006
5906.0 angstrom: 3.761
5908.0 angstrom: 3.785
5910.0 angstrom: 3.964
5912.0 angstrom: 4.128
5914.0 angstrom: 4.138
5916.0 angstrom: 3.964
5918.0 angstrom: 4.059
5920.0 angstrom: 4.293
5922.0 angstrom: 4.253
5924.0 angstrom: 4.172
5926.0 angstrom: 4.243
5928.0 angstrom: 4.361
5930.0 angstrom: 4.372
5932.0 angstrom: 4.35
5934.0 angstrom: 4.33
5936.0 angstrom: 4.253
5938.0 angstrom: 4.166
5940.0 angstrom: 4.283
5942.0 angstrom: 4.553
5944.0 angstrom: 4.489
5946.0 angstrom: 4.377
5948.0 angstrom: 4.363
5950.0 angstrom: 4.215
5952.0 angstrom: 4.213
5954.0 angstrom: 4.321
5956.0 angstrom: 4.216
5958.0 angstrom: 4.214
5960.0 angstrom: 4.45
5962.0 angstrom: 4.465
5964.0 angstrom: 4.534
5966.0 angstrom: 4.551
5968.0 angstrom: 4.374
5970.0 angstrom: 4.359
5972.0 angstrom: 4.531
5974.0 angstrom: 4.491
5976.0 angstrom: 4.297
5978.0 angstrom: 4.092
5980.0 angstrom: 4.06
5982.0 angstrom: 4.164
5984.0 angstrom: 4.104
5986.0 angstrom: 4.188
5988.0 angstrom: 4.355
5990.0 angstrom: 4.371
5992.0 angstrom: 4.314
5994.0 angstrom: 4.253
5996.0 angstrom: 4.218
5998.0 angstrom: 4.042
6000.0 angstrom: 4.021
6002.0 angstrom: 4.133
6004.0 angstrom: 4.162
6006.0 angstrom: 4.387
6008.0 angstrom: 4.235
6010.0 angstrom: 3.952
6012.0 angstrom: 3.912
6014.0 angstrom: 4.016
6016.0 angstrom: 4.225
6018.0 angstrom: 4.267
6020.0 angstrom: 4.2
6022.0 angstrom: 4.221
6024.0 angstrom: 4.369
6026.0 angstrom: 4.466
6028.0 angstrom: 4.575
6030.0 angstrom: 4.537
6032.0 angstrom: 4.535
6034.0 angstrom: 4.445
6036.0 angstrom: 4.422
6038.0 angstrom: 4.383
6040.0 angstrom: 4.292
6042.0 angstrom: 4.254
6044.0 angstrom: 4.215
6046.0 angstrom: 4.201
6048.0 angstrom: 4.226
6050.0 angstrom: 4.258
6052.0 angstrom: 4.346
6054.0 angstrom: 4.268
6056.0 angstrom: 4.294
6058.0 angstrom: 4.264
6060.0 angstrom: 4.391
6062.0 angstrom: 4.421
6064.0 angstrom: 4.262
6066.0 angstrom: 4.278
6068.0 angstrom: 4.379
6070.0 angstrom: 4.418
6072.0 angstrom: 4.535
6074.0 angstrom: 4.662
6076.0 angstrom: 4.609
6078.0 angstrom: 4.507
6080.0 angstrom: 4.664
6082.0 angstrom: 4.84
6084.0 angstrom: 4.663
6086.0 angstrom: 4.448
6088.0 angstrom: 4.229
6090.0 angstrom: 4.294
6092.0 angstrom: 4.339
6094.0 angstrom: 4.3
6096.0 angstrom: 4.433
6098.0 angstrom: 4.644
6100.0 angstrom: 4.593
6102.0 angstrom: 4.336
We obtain 4.48 angstrom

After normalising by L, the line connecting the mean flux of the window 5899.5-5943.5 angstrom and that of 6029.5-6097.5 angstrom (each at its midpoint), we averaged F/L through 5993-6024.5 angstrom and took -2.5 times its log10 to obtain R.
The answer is 0.04 mag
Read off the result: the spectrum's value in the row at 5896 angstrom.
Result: 3.18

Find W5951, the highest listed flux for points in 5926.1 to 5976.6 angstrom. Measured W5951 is 4.553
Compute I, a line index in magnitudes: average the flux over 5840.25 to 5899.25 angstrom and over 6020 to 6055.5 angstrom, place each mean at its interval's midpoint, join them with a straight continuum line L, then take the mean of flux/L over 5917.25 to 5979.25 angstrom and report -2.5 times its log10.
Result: -0.05 mag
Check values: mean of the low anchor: 3.97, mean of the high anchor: 4.35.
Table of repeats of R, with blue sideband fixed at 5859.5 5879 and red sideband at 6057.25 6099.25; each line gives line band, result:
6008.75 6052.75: 0.03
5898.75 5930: 0.05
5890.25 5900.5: 0.29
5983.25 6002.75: 0.04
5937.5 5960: -0.01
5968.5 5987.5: 0.01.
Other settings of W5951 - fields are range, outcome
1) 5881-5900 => 4.033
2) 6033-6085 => 4.84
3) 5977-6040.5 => 4.575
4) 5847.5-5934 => 4.478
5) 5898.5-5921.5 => 4.293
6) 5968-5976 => 4.531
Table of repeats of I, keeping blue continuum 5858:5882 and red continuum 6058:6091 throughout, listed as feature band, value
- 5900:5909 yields 0.11 mag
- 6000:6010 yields 0.04 mag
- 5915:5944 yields -0.01 mag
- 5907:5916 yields 0.05 mag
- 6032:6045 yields 0.01 mag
